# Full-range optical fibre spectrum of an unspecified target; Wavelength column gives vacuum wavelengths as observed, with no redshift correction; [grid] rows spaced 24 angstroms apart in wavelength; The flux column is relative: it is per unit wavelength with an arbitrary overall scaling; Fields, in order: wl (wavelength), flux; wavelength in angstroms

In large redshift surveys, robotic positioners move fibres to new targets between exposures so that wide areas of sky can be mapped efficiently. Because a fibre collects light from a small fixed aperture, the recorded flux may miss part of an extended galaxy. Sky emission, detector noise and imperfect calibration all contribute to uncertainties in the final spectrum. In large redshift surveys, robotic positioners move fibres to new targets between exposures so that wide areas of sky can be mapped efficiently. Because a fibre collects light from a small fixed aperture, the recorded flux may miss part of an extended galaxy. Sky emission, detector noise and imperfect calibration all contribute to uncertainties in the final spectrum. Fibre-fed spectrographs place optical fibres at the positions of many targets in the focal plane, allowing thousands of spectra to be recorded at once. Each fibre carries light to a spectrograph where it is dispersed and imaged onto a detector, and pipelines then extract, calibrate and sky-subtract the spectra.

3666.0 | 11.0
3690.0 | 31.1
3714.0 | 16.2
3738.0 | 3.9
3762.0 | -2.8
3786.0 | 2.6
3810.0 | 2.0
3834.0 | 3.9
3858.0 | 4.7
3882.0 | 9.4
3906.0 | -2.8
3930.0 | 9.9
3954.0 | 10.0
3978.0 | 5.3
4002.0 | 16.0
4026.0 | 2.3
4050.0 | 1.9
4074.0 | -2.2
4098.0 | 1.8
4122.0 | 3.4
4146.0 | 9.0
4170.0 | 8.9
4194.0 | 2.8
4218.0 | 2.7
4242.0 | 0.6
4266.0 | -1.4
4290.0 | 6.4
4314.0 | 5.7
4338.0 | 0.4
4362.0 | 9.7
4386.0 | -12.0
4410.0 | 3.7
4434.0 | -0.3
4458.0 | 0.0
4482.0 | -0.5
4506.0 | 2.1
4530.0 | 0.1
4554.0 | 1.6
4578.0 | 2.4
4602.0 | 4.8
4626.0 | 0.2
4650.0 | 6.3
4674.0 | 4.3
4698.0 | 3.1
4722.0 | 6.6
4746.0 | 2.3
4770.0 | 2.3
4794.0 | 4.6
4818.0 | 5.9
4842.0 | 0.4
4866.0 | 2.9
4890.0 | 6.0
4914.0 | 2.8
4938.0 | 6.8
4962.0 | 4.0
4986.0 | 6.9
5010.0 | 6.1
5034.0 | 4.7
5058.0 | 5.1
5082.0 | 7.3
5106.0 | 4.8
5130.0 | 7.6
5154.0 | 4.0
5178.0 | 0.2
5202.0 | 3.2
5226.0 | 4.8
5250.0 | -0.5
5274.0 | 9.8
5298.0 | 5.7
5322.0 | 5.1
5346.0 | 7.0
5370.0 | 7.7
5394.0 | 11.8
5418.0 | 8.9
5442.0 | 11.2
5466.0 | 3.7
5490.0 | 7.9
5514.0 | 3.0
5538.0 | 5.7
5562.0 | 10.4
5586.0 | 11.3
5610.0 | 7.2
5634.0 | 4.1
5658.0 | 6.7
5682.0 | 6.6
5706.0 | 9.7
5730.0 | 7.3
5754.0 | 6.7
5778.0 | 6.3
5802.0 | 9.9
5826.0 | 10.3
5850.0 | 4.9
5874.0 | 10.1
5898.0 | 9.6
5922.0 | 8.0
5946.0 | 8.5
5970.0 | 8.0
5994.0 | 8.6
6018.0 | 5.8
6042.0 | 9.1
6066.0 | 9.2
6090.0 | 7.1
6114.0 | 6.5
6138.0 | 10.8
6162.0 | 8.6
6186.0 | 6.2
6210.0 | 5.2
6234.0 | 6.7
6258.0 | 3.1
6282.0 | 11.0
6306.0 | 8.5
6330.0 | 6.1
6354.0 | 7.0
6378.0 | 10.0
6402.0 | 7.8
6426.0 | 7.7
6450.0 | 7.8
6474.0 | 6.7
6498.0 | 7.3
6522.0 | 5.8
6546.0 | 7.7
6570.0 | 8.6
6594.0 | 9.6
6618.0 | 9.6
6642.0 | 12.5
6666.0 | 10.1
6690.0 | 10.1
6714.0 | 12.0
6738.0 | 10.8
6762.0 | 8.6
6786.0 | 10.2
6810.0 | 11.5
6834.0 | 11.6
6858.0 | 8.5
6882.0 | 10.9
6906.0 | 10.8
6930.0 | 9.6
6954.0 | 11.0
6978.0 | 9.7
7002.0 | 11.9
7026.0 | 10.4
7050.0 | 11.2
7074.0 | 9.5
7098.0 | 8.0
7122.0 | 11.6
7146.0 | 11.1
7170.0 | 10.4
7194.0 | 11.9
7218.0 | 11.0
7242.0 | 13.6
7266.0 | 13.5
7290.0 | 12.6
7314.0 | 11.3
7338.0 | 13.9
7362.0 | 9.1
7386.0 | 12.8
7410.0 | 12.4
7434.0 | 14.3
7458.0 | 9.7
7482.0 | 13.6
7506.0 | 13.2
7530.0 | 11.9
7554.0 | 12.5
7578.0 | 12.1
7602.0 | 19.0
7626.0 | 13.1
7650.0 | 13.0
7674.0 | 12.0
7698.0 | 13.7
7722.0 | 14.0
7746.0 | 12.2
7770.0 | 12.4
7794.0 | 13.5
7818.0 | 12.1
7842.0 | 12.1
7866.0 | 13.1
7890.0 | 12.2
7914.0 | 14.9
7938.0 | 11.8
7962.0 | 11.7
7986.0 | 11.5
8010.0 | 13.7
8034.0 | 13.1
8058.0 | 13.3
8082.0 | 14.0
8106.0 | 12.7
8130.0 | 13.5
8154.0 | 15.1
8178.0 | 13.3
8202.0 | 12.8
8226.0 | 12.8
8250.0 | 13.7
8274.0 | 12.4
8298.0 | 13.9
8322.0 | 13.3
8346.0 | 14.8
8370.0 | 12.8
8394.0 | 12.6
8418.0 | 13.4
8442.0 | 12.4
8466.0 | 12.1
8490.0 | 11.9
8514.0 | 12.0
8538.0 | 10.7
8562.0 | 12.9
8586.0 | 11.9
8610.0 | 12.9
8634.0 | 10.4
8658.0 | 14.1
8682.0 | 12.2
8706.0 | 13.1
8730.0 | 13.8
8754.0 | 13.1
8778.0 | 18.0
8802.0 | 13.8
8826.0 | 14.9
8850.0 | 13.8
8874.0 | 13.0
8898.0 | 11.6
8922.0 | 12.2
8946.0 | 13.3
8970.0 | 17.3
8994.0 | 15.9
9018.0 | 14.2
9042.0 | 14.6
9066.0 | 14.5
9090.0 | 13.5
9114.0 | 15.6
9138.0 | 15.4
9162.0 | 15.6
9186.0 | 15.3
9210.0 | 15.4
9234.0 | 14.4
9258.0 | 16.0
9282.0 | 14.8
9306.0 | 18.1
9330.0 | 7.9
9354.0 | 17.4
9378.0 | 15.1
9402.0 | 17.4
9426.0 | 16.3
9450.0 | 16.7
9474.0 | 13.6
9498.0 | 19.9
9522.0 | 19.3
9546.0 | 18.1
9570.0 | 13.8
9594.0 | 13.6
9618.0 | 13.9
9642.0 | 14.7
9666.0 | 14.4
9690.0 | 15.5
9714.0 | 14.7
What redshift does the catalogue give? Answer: 0.649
